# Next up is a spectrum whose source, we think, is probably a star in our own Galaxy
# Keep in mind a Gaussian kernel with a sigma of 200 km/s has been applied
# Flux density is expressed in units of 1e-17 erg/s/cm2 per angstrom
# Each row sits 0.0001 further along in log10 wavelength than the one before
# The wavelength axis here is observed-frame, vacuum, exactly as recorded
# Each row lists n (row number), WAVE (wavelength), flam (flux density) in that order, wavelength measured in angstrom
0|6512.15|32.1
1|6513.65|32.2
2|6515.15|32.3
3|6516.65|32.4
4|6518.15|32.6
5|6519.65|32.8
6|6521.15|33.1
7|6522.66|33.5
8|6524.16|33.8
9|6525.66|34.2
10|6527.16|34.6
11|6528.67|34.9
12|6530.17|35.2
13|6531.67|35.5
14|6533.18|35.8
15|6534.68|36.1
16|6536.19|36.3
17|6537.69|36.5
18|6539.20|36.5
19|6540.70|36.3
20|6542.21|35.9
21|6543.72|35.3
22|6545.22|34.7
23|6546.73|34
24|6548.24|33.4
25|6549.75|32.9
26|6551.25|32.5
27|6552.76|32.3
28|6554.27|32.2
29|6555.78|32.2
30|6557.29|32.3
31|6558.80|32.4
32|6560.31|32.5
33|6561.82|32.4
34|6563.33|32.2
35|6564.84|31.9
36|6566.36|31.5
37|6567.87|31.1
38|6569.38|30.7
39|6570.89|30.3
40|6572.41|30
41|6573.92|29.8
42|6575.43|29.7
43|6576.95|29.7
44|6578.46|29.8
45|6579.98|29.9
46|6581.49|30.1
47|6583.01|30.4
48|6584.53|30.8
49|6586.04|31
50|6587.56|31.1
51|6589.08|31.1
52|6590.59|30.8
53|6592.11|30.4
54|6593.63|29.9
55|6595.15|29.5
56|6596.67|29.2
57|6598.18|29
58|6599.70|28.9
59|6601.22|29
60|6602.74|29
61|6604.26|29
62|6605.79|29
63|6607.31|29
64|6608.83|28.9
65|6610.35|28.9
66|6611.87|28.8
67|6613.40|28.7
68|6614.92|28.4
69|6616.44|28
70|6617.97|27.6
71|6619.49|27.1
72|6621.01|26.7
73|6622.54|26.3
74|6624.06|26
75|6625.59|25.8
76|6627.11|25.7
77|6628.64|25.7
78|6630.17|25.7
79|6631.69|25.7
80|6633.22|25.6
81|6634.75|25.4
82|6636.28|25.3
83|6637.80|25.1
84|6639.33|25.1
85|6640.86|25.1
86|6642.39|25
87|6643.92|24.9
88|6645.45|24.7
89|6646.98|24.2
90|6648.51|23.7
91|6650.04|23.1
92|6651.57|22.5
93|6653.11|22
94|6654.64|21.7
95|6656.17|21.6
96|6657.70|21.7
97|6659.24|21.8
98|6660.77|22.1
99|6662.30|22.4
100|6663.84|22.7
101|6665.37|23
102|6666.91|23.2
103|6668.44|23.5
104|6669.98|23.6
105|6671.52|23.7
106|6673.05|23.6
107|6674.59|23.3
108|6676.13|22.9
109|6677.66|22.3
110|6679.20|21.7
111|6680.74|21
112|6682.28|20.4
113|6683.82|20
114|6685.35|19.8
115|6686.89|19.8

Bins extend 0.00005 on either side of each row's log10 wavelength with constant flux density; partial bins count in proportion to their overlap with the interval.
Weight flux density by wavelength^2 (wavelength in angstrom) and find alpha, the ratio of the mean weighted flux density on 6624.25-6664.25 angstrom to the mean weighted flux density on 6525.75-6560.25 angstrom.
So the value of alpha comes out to 0.7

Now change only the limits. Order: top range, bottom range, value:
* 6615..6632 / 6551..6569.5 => 0.84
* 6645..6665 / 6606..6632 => 0.84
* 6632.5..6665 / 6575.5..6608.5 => 0.80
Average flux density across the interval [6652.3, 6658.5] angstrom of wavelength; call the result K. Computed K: 21.7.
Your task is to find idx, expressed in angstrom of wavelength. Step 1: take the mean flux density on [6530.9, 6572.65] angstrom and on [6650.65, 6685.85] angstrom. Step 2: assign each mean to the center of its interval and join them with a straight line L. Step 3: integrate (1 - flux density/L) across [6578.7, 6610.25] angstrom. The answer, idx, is -0.5 angstrom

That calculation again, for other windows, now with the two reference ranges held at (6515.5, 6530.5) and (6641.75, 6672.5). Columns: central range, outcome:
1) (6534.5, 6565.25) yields -2.2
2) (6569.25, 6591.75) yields -1.0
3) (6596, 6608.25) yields -0.7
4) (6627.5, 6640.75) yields -0.3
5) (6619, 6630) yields -0.2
